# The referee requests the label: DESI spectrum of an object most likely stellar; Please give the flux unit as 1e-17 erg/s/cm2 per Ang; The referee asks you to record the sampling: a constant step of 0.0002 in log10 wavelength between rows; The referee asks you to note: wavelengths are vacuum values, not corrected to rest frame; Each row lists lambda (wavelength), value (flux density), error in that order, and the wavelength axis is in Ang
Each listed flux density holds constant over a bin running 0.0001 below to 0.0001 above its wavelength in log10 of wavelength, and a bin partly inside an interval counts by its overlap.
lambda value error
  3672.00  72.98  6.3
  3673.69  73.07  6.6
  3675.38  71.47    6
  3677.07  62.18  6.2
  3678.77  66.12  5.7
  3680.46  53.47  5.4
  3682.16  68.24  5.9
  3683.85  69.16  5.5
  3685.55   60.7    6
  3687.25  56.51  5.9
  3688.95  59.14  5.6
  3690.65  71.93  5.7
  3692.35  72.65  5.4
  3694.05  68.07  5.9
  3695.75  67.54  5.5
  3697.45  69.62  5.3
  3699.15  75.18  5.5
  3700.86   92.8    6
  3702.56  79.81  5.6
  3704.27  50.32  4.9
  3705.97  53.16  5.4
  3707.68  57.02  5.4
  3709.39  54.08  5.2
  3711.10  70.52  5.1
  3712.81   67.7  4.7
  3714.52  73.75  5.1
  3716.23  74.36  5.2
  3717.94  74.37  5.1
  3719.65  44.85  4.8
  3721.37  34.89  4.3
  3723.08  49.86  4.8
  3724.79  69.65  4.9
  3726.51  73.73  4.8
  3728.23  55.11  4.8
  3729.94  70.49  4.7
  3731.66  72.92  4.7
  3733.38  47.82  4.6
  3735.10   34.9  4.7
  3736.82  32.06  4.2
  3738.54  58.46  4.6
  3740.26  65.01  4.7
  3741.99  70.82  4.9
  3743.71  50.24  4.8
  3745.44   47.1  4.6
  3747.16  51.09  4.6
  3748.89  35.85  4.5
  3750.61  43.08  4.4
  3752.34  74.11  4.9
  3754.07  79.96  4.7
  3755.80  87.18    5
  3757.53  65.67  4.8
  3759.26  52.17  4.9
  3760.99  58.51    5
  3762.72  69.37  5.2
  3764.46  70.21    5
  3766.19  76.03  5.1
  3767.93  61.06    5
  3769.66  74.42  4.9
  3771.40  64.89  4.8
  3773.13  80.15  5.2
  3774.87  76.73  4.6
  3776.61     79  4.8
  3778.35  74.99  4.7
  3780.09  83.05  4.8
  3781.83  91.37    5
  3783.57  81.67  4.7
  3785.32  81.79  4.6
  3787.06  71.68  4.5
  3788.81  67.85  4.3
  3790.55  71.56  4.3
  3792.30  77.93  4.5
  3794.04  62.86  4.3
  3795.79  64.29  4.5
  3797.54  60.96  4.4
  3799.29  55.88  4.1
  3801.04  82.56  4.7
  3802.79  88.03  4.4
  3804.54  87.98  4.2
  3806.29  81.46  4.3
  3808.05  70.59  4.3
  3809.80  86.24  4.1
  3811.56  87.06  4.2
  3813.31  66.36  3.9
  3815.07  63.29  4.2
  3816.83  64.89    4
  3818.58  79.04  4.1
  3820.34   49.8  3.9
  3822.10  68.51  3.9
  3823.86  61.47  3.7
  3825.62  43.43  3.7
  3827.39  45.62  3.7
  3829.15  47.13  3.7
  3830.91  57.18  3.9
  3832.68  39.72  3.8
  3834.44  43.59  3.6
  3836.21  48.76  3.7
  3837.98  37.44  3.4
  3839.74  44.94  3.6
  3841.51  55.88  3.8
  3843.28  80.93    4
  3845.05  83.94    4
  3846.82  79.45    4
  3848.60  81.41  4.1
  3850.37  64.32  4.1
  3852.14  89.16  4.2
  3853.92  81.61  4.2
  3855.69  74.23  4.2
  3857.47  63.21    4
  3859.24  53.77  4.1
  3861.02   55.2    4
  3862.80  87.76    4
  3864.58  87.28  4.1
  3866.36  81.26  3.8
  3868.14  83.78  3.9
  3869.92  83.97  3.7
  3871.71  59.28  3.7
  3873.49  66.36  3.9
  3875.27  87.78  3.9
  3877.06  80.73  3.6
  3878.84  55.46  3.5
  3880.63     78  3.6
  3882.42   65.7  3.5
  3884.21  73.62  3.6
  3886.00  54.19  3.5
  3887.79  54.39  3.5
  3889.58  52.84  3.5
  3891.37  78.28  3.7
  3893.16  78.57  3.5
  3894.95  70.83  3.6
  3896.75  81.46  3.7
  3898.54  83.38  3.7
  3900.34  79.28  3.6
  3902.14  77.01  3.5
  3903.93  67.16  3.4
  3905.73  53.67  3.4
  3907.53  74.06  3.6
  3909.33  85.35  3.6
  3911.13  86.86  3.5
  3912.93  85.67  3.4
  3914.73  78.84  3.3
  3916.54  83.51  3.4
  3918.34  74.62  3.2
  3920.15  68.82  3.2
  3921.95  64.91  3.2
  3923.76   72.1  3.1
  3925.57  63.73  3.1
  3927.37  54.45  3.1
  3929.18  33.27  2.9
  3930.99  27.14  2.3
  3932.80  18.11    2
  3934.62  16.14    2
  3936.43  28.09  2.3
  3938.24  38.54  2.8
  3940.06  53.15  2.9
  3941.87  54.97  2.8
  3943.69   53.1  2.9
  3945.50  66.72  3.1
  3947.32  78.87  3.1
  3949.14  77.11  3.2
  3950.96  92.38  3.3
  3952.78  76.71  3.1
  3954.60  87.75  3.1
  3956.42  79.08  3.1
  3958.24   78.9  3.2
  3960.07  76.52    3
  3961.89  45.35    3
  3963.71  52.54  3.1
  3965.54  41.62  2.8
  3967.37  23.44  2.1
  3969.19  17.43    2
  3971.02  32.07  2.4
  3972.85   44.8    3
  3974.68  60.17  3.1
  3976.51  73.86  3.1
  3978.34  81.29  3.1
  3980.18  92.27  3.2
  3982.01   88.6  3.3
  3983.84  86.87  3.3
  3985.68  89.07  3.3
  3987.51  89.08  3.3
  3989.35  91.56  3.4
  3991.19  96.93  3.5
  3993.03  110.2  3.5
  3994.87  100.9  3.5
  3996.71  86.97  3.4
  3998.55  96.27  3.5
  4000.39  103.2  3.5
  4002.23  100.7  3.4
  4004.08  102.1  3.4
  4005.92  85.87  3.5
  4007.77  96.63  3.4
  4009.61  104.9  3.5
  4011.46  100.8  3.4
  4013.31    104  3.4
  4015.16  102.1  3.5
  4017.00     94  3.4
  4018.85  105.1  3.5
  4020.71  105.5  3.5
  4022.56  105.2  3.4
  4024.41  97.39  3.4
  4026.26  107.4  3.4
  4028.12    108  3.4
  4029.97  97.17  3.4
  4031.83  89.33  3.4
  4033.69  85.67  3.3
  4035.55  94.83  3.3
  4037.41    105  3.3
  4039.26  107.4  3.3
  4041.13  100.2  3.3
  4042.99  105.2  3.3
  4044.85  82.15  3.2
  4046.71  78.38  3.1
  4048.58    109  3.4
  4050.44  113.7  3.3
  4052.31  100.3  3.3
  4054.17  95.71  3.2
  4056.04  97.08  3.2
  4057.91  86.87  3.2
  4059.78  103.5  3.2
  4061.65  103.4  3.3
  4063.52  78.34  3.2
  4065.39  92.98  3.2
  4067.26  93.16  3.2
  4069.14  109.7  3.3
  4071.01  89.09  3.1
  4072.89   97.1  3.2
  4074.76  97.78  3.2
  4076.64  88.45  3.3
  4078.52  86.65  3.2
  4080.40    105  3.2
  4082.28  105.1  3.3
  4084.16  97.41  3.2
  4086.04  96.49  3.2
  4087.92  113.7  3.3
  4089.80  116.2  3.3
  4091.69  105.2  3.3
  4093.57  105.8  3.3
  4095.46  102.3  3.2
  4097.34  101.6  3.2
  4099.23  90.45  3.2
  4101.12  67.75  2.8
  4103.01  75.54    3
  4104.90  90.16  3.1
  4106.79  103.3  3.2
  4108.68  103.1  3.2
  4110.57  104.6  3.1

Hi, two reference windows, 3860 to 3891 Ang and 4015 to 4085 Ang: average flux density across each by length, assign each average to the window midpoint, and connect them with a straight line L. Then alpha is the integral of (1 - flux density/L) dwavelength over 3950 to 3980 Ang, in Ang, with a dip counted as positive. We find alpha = 8.4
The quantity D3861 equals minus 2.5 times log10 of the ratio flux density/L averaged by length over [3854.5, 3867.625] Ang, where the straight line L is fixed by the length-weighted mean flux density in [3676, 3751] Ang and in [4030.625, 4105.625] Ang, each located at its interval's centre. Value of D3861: 0.050 mag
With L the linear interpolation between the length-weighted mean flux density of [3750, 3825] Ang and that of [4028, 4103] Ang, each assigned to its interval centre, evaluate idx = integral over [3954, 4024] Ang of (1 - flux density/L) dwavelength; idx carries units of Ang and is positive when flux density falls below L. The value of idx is 6.2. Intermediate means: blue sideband 72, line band 82.6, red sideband 97.2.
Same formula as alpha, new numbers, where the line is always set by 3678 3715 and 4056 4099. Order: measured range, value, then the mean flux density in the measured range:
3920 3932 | 4.5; 53.7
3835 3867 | 4.2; 69.1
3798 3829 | 2.9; 68.9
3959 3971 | 6.3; 42.5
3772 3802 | -0.2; 74.3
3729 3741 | 2.6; 54.5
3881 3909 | 4.4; 70.1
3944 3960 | 1.7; 78.5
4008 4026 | -1.6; 102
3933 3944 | 6.1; 38.5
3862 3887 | 2.1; 74.5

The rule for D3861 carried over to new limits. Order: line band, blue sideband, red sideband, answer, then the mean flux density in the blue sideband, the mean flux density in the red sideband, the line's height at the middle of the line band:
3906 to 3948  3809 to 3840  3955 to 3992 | 0.091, 57.6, 67.3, 64.3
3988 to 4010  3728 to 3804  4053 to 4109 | -0.104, 66.6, 96.6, 88.8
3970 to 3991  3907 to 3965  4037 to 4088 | -0.005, 63.1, 97.5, 75.2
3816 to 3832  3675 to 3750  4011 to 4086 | 0.271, 61.3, 98.1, 73.5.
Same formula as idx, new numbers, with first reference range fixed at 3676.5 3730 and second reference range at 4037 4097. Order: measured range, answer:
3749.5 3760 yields 0.45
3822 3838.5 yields 6.01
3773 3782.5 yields -1.21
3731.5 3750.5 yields 4.95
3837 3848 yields 1.93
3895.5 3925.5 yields 3.03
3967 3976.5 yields 5.29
